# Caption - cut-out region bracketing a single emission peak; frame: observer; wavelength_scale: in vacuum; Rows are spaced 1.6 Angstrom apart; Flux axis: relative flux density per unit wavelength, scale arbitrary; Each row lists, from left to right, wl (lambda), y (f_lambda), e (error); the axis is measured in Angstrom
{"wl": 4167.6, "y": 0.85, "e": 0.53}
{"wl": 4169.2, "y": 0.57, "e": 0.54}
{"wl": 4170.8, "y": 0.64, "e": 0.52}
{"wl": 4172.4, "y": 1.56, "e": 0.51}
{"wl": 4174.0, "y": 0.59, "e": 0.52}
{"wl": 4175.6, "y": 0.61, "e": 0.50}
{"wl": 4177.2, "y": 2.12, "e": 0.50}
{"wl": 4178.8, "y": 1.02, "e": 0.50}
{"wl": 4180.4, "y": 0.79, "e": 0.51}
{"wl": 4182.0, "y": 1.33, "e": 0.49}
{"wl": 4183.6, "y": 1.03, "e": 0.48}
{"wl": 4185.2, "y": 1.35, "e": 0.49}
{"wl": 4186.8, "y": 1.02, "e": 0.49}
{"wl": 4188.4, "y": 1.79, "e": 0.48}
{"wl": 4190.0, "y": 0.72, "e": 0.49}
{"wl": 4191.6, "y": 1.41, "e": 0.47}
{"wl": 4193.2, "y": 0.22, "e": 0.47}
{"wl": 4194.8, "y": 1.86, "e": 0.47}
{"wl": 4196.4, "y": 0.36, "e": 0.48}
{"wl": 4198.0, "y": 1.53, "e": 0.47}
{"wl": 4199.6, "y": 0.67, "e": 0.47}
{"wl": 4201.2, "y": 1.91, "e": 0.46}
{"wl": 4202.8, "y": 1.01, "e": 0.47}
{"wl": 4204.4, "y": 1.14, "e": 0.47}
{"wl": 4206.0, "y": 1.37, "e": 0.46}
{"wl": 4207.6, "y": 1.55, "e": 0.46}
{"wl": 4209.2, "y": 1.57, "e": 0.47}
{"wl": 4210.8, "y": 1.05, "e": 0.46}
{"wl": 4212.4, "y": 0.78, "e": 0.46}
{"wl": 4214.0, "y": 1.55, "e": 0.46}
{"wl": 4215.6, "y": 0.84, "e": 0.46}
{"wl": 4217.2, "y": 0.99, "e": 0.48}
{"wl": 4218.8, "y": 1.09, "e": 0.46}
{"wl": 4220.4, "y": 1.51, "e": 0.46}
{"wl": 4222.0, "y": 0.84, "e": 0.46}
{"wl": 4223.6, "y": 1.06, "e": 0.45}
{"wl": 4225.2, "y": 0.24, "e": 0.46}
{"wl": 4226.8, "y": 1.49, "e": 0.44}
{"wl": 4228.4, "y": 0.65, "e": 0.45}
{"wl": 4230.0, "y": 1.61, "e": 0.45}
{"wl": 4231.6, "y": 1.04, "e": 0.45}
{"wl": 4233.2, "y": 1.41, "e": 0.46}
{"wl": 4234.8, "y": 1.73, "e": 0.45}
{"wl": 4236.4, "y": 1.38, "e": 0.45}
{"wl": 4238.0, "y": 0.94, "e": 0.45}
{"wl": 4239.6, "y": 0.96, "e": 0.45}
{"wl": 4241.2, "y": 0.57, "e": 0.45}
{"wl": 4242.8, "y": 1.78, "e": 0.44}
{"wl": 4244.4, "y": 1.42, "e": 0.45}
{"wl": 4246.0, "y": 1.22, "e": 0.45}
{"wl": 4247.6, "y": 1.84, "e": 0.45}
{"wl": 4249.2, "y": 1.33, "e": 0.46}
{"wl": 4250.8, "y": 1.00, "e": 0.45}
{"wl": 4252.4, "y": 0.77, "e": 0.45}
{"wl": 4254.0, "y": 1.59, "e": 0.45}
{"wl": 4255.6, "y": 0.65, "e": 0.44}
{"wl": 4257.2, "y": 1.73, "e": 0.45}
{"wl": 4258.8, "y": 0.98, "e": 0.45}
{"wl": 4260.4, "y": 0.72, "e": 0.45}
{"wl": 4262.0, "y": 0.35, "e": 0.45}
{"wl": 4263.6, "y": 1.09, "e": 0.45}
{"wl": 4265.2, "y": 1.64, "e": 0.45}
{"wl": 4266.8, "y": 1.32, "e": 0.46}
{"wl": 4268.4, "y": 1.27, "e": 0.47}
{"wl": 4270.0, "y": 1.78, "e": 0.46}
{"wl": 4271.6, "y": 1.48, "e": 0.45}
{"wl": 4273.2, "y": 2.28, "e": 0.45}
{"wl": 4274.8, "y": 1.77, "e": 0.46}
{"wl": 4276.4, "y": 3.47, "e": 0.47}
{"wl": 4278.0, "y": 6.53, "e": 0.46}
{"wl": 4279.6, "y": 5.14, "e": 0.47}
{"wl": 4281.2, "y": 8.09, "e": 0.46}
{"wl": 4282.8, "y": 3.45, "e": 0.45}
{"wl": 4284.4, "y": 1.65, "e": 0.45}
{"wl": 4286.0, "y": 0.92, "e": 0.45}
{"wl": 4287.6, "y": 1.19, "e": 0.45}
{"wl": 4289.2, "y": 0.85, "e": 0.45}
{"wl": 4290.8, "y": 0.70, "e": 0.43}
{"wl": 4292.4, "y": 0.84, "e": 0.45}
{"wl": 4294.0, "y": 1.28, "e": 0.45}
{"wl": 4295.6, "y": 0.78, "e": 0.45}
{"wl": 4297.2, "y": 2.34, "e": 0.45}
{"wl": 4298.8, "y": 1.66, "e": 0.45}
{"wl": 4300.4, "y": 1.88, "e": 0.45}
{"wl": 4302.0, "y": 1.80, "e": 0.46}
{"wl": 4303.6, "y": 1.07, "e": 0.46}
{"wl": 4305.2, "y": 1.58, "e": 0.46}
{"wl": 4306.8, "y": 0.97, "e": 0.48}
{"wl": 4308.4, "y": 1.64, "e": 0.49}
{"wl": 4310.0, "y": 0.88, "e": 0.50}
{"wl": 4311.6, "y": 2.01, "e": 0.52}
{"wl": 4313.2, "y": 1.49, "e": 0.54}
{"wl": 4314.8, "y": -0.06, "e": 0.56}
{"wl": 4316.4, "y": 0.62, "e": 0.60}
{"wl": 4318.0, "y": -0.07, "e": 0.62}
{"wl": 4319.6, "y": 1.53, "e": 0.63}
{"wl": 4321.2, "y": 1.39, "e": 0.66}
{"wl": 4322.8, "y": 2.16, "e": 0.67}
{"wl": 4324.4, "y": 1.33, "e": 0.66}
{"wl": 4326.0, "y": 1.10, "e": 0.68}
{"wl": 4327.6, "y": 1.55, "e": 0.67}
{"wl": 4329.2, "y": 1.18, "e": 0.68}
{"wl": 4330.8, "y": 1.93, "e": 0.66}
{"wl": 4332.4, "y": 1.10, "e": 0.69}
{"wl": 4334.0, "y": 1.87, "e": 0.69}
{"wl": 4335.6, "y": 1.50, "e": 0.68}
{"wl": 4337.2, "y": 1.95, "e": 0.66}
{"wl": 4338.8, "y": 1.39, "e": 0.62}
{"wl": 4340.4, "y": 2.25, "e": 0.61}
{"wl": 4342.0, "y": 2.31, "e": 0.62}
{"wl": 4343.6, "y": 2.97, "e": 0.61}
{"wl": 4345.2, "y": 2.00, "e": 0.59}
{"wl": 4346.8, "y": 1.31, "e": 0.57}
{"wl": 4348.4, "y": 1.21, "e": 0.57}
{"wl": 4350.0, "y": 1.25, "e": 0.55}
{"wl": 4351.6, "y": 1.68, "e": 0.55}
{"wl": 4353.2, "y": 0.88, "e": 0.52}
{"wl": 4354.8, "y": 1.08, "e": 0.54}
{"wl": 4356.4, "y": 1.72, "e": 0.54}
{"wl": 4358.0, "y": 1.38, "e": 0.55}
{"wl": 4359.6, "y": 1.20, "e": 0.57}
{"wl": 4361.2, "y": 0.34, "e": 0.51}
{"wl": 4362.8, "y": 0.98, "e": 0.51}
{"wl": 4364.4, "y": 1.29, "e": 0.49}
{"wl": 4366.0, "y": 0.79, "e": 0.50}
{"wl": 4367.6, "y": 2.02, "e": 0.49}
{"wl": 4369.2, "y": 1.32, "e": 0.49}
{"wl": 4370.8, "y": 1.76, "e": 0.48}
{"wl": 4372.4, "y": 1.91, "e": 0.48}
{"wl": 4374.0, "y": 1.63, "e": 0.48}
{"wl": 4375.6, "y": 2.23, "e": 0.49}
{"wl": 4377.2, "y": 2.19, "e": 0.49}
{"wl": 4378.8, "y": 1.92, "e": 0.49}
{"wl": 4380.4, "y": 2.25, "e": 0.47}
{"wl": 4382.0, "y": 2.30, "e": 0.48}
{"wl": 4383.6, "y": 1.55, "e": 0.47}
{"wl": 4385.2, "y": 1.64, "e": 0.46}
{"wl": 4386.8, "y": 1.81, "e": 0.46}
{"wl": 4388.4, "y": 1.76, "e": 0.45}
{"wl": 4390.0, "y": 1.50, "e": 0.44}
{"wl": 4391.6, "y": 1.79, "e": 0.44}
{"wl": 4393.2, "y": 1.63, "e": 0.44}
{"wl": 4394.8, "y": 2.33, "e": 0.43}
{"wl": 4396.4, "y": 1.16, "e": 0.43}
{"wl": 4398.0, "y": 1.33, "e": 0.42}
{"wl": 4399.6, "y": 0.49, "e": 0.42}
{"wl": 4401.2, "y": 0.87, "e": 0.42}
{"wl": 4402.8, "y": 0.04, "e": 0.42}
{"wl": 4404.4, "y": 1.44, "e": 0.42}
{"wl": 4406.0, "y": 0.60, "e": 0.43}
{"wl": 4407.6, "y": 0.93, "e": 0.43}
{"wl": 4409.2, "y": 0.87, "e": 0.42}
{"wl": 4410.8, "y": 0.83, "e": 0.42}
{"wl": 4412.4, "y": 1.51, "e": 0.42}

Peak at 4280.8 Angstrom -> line [O II]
